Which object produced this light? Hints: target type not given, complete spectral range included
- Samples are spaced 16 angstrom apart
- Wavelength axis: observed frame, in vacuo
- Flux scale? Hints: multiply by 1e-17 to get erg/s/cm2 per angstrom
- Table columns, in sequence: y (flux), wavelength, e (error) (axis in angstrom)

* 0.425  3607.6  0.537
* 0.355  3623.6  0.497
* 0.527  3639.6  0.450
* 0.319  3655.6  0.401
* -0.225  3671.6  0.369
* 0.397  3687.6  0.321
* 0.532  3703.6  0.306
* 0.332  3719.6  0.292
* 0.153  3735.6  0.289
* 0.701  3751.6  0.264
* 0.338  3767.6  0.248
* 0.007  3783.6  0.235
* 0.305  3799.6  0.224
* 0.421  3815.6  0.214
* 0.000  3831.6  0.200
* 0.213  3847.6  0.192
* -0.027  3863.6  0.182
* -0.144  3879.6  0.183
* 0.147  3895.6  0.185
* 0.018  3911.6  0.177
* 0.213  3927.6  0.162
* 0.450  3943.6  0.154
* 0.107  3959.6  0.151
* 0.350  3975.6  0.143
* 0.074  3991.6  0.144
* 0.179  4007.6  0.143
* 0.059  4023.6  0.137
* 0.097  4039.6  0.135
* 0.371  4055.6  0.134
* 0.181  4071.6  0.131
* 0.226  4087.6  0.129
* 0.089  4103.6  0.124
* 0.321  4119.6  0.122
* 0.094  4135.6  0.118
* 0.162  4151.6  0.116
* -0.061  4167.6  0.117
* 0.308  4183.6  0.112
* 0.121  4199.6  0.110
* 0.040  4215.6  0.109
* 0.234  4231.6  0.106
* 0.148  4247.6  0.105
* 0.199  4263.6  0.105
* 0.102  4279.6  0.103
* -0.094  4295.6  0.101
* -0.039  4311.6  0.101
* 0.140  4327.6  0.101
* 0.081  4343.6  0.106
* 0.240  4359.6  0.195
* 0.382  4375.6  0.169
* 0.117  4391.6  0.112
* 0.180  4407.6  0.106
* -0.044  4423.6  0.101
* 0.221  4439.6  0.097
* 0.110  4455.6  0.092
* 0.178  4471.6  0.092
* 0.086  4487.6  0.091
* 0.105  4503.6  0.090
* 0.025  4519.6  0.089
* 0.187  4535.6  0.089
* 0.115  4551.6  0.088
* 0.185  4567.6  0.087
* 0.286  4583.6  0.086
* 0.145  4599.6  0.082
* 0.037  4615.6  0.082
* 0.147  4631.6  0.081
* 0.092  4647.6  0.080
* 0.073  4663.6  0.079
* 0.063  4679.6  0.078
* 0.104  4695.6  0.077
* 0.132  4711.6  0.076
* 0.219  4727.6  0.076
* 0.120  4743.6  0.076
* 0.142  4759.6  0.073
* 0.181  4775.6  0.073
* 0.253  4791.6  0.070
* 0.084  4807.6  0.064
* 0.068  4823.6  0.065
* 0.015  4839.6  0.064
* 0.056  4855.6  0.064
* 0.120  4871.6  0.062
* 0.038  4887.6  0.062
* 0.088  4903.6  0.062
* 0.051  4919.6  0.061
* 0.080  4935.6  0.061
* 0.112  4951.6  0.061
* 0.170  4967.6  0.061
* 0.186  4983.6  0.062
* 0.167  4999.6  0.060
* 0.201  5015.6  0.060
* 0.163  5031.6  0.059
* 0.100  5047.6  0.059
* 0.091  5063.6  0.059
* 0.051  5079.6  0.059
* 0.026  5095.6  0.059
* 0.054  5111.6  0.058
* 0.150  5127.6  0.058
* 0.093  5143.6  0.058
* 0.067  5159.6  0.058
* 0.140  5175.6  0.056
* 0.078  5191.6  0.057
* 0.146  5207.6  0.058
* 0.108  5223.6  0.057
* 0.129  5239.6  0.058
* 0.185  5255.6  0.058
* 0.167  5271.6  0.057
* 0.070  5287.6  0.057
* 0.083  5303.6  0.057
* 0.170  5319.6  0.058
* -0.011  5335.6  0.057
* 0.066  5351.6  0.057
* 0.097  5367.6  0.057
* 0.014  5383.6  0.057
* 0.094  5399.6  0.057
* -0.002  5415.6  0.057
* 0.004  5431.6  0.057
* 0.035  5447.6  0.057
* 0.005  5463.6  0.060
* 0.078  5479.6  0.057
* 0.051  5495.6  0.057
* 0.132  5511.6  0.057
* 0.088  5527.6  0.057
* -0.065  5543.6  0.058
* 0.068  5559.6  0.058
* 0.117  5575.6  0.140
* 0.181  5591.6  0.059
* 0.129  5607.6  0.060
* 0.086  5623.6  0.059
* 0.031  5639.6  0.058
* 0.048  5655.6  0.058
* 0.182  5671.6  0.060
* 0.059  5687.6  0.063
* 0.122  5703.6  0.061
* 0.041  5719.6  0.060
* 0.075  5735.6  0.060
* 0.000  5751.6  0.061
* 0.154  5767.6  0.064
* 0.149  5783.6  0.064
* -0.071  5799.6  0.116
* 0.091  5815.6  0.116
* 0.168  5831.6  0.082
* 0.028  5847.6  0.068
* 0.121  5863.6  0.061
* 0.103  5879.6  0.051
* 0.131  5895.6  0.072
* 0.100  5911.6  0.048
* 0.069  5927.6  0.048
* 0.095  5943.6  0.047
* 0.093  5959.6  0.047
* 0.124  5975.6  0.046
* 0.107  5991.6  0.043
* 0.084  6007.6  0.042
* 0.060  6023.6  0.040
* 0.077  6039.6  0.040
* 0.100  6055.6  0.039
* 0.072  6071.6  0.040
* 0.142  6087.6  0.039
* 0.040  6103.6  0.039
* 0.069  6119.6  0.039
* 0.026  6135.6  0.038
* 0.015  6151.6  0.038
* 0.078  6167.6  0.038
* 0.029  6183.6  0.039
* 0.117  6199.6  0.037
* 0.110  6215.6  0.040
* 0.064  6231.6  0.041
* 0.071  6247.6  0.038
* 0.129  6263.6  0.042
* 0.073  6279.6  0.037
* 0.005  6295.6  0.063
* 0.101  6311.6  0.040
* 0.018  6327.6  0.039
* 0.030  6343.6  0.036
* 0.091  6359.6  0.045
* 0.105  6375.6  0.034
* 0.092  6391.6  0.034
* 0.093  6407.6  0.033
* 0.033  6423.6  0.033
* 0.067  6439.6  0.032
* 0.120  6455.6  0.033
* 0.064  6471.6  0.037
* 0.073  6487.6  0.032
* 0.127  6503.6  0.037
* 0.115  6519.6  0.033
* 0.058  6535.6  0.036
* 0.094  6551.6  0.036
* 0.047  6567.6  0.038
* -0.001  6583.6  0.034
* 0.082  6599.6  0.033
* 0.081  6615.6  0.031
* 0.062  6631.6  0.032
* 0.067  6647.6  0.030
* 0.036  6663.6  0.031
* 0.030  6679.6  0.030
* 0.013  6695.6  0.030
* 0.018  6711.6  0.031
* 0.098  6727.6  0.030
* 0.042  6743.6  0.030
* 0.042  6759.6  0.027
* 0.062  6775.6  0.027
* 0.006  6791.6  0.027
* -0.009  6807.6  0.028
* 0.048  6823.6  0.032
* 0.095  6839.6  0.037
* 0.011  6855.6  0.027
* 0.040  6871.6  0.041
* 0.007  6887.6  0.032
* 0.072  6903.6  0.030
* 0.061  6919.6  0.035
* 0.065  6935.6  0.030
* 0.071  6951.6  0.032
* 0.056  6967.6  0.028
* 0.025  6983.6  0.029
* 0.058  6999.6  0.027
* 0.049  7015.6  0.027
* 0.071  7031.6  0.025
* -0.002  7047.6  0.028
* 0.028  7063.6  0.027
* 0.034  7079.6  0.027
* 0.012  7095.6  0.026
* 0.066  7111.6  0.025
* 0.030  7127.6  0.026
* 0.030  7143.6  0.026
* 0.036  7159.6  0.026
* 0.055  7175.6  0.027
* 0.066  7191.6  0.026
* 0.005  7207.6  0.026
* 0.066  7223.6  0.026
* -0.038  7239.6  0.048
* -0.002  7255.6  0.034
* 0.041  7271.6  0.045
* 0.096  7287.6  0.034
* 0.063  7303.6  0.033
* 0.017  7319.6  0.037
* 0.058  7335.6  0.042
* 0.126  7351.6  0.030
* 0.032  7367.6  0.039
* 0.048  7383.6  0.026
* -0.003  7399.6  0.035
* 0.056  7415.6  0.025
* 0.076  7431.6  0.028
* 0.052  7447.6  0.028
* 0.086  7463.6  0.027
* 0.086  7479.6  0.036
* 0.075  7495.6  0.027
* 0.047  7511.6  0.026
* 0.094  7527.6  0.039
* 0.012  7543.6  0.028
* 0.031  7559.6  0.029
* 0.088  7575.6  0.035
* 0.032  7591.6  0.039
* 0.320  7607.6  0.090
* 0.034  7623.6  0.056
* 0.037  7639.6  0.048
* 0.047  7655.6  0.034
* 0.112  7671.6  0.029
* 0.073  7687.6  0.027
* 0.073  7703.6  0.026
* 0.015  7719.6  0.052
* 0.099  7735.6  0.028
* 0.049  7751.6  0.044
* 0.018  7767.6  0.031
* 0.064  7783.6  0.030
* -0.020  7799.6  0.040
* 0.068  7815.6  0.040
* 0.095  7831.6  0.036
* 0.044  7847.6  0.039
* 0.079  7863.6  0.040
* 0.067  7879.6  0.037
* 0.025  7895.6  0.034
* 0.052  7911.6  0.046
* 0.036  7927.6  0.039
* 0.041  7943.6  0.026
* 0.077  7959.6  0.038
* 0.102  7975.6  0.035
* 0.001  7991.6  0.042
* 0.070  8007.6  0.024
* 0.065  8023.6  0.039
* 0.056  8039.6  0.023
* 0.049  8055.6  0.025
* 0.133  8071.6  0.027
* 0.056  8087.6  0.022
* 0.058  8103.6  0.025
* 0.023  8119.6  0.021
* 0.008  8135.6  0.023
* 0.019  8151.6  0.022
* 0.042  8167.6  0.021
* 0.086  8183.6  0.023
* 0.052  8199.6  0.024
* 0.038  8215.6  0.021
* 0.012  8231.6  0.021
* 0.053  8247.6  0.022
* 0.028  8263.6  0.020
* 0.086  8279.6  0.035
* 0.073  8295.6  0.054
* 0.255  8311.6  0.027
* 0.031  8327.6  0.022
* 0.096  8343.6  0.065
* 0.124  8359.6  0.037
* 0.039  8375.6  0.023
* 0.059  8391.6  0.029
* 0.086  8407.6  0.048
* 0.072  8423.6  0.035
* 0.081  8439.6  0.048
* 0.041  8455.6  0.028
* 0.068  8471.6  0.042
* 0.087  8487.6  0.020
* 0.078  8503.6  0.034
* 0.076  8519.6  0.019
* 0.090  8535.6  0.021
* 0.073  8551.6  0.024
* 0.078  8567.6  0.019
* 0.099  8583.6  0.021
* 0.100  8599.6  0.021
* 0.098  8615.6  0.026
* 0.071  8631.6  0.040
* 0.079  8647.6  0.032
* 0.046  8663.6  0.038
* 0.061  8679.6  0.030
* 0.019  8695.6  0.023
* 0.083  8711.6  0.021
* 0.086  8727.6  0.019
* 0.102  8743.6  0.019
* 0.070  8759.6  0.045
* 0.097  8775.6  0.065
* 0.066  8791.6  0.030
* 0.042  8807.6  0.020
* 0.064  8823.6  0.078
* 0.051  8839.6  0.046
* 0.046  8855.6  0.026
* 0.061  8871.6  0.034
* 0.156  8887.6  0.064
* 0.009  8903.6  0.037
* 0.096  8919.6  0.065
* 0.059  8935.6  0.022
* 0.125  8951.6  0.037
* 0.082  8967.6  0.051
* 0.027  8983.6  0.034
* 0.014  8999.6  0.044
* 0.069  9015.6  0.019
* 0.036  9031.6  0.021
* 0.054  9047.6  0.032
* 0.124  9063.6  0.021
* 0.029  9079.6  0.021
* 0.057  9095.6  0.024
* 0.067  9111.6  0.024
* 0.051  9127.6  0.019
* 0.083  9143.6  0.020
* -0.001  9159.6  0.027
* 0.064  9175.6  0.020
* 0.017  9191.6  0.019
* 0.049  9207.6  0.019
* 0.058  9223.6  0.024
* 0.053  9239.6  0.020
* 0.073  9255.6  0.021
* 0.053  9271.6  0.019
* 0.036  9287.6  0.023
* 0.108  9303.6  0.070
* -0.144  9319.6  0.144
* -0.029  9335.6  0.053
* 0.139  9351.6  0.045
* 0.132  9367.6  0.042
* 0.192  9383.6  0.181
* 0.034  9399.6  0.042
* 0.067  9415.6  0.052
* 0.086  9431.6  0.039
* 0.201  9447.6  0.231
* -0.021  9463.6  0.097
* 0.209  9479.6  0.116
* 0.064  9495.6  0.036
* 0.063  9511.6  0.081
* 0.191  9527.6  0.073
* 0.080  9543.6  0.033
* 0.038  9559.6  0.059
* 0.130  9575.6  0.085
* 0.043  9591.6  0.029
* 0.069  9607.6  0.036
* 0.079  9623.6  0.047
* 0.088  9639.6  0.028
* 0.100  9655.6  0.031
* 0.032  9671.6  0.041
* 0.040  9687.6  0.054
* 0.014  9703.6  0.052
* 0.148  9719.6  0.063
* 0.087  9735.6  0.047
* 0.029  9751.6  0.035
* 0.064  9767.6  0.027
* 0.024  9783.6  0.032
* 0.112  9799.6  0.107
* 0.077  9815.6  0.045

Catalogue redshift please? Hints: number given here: 1.23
